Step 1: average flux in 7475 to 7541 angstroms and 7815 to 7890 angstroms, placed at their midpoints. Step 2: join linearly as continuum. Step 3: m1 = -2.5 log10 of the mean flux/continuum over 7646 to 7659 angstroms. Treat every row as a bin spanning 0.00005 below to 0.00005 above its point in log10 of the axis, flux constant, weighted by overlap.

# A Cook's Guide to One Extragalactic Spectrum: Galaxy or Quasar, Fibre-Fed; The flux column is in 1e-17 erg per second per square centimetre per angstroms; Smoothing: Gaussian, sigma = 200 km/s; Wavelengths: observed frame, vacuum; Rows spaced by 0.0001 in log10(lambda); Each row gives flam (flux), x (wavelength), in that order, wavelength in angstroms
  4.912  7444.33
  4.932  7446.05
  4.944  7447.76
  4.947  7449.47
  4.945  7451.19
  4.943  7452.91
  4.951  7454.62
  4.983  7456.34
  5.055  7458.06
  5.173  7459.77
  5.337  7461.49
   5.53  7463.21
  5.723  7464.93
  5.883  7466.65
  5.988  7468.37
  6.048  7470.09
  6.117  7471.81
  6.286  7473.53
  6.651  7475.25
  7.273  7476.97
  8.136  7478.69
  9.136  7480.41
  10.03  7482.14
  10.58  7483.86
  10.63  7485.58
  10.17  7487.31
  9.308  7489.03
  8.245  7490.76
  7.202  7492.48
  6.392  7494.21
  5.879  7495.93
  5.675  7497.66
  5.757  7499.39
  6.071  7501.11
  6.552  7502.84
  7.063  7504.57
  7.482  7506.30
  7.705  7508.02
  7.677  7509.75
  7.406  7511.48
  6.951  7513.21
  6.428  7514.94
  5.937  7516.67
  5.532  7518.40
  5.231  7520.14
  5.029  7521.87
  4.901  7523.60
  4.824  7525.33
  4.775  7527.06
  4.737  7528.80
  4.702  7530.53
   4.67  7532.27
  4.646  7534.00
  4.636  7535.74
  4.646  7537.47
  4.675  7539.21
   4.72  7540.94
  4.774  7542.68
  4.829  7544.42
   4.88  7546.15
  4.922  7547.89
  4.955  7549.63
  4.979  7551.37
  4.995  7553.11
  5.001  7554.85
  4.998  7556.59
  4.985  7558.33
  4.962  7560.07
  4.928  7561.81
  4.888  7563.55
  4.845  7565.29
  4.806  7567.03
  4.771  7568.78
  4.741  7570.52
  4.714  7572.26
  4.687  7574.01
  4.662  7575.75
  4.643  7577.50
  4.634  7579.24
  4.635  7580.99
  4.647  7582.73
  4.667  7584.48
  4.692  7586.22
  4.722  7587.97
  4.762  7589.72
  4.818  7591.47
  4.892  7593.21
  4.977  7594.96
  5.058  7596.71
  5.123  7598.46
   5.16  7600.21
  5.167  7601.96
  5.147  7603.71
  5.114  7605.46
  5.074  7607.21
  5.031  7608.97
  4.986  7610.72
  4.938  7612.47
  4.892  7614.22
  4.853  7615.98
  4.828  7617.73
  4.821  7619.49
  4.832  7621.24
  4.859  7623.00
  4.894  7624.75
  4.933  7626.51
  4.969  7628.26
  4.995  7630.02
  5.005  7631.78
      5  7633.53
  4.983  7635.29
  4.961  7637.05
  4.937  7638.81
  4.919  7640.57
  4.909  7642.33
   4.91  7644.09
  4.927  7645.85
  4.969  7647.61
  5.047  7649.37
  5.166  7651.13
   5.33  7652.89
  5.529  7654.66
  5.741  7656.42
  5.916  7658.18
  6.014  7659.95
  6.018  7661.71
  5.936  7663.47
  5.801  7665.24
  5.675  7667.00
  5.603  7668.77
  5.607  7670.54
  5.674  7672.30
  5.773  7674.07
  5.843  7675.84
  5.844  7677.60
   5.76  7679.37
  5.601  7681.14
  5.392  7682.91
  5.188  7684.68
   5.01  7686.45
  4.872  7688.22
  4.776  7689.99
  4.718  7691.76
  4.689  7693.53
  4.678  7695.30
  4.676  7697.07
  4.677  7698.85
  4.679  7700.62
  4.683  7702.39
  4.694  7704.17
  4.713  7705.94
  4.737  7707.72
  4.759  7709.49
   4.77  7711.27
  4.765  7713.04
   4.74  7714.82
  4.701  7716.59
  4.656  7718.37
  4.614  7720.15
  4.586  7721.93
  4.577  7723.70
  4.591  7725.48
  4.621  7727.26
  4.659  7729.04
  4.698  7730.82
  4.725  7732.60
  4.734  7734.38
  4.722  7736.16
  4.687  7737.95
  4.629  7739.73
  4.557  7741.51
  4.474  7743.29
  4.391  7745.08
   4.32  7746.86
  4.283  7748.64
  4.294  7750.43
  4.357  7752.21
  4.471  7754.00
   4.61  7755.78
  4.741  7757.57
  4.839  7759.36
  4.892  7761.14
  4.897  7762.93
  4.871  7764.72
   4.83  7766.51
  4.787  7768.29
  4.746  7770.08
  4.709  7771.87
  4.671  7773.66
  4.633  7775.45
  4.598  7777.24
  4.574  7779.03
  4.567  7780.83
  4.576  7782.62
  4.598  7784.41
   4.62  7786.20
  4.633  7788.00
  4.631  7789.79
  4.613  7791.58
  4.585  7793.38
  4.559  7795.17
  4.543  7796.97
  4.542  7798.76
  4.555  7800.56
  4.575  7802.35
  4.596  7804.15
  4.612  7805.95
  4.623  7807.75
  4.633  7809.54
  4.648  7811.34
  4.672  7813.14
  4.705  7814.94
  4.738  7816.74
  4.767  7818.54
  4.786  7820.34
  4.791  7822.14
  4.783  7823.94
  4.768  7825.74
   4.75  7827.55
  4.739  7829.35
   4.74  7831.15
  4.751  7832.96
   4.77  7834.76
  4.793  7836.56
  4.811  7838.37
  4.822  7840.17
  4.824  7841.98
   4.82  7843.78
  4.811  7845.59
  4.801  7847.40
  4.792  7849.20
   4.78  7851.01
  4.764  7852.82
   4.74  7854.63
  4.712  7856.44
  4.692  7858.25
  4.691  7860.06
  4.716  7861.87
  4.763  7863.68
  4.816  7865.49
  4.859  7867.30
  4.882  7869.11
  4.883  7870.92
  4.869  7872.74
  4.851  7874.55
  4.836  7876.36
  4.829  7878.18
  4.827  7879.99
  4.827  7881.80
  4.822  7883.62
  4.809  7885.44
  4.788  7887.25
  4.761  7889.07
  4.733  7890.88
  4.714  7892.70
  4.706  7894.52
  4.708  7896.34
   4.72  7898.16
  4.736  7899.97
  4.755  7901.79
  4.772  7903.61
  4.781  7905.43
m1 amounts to 0.10 mag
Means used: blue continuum 6.64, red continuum 4.79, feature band 5.36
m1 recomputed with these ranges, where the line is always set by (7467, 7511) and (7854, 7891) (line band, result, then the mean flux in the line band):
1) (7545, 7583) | 0.40 mag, 4.83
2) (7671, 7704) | 0.19 mag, 5.14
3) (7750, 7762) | 0.21 mag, 4.61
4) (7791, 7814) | 0.15 mag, 4.6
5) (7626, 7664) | 0.22 mag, 5.23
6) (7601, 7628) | 0.31 mag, 4.96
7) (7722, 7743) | 0.24 mag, 4.65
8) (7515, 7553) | 0.41 mag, 4.94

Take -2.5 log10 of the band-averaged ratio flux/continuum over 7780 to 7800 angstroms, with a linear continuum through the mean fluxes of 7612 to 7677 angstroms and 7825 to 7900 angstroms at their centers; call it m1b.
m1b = 0.08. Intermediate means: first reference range 5.25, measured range 4.59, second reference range 4.78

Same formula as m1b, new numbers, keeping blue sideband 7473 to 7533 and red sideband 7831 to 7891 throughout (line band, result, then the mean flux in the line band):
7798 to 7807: 0.13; 4.57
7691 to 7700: 0.22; 4.69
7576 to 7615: 0.28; 4.9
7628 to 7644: 0.23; 4.96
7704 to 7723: 0.20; 4.7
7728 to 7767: 0.18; 4.62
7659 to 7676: 0.03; 5.79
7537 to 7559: 0.33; 4.88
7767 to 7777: 0.13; 4.71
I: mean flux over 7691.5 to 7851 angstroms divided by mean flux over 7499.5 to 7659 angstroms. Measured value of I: 0.91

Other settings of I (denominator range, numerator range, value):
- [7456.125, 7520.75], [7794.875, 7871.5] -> 0.68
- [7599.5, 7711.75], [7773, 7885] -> 0.92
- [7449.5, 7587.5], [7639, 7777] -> 0.85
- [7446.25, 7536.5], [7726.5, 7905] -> 0.74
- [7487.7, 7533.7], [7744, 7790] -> 0.74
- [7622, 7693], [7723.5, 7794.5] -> 0.87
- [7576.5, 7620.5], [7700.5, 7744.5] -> 0.95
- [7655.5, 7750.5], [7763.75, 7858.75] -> 0.94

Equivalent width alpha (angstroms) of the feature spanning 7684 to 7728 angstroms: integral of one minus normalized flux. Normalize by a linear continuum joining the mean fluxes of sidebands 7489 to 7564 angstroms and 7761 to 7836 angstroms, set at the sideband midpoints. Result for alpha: 2.5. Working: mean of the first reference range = 5.63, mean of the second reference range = 4.68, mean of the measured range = 4.73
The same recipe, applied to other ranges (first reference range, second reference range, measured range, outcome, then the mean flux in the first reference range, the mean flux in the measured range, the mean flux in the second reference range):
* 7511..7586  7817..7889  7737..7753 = 1.4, 4.98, 4.44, 4.79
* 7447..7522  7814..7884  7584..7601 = 3.4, 6.68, 4.89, 4.79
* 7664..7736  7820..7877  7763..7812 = 2.3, 4.99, 4.64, 4.79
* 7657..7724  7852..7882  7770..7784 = 1.0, 5.15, 4.63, 4.8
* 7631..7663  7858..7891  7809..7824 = 0.6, 5.25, 4.72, 4.81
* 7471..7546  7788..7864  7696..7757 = 7.6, 6.49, 4.61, 4.71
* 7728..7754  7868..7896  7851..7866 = 0.1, 4.54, 4.74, 4.81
